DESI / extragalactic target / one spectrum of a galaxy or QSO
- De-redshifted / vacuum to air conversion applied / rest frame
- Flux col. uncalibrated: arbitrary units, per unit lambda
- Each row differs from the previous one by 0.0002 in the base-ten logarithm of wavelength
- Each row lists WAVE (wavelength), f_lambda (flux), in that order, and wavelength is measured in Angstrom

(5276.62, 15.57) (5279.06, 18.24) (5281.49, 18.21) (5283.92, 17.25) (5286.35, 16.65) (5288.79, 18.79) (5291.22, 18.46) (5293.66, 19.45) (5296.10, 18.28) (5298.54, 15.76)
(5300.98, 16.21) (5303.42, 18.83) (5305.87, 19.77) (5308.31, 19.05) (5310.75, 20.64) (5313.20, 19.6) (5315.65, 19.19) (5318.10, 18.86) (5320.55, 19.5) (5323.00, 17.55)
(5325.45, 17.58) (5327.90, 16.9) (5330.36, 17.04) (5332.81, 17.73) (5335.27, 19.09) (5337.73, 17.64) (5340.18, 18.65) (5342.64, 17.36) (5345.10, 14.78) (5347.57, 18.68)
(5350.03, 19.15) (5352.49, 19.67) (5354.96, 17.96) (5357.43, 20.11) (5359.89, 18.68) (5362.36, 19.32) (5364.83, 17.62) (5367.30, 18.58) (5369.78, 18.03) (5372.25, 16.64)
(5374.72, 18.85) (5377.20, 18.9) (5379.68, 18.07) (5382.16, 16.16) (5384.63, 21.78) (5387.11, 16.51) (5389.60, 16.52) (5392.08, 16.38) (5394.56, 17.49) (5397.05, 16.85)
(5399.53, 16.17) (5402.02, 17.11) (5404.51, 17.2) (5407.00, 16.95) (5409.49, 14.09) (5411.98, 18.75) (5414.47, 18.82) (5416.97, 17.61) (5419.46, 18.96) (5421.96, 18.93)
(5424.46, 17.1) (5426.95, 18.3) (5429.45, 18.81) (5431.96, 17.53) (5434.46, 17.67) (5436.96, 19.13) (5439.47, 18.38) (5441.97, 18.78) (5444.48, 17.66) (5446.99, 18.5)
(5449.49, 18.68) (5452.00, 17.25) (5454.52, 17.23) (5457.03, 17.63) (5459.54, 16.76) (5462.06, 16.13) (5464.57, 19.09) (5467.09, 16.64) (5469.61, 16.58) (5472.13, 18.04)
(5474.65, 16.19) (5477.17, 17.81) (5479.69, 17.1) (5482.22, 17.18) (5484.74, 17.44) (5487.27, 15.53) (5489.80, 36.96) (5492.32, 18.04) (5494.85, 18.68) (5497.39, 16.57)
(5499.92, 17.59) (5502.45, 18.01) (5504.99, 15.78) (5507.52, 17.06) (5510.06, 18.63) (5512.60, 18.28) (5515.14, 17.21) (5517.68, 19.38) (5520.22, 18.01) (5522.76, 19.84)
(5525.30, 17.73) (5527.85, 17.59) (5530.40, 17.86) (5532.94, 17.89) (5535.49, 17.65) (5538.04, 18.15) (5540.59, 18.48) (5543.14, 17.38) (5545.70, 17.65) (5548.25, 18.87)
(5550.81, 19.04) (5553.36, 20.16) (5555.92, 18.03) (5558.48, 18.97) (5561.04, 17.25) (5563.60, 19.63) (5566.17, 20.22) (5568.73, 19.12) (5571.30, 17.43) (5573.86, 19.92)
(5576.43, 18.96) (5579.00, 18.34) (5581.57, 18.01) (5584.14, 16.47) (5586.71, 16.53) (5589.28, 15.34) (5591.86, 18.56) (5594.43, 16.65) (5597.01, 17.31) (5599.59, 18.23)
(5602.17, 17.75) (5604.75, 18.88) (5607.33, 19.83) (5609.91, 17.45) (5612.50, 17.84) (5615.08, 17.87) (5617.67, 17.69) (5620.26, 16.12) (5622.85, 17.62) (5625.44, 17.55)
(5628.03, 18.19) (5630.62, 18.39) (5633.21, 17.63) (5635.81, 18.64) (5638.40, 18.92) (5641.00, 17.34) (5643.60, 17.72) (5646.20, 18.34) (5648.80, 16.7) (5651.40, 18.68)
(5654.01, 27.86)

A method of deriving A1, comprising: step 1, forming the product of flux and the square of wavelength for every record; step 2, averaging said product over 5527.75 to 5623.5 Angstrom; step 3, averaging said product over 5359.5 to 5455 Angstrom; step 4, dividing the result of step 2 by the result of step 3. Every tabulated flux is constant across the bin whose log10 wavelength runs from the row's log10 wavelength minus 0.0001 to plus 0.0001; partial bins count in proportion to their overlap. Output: 1.1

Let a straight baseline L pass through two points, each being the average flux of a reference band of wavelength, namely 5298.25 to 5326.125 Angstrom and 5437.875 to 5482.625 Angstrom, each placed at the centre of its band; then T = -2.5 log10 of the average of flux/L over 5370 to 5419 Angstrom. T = 0.036 mag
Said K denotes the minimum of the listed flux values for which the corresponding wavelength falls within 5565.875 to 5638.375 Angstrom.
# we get 15.34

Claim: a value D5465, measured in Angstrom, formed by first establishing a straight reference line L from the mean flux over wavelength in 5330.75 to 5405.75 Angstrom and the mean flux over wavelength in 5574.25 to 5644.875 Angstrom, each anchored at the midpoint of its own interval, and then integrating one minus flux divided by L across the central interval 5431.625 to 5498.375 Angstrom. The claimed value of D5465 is -1.6 Angstrom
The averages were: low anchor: 17.9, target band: 18.3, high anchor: 17.8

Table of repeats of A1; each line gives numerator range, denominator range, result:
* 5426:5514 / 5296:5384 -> 1.04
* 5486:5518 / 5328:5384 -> 1.11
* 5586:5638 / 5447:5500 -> 1.02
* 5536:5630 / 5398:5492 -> 1.05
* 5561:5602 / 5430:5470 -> 1.06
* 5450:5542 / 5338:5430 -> 1.06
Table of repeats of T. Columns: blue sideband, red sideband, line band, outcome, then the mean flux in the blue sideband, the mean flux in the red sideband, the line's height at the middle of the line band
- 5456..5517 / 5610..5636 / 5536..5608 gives -0.02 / 18.1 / 17.7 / 17.9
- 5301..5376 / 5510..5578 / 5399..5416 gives 0.08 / 18.4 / 18.5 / 18.4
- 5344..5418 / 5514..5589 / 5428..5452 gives -0.02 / 17.8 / 18.3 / 18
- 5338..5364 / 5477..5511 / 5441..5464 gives 0.06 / 18.4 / 18.8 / 18.7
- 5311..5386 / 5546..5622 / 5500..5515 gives 0.04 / 18.3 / 18.1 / 18.2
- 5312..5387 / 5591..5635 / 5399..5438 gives 0.03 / 18.3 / 17.9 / 18.2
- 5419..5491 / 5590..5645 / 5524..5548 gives 0.01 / 18.3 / 17.9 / 18.1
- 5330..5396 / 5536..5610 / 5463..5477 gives 0.05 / 18.1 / 18.2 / 18.1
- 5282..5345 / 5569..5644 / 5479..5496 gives -0.13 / 18.2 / 17.9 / 18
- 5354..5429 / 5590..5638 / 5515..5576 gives -0.04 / 17.8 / 17.9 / 17.9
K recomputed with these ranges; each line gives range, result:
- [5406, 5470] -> 14.09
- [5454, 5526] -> 15.53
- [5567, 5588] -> 16.47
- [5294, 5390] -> 14.78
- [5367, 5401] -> 16.16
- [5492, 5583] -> 15.78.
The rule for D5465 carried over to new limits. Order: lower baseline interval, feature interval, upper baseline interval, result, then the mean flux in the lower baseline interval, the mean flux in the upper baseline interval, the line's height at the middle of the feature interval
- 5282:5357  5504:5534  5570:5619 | 0.0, 18.2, 17.8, 17.9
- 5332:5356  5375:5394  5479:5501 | 0.7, 18.1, 19.5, 18.5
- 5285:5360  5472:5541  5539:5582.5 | 0.8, 18.3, 18.7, 18.6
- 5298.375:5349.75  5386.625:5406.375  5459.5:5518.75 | 1.5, 18.2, 18.2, 18.2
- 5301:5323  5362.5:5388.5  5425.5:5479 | 0.5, 19.1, 17.7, 18.5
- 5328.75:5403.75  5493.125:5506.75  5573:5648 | 0.4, 17.9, 17.8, 17.9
